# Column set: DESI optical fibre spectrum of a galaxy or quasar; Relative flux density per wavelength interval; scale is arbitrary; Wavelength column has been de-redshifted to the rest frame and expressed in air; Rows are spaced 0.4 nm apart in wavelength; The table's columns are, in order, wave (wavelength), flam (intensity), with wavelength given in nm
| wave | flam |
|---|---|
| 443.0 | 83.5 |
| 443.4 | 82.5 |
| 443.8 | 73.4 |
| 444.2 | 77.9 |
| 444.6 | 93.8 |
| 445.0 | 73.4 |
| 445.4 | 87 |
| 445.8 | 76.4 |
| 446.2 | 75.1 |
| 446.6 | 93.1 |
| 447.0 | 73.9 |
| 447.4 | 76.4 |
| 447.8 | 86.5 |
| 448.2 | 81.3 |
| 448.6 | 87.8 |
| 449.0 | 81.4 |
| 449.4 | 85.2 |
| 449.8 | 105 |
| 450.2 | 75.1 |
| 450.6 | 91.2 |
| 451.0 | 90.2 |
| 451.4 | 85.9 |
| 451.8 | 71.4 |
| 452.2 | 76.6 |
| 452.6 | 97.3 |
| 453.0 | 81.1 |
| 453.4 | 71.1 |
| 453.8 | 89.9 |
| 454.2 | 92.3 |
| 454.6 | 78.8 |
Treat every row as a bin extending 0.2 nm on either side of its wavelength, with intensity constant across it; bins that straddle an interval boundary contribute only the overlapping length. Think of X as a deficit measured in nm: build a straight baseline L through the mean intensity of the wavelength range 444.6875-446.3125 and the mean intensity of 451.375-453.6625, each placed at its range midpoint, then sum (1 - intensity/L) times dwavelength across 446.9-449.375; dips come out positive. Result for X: -0.066 nm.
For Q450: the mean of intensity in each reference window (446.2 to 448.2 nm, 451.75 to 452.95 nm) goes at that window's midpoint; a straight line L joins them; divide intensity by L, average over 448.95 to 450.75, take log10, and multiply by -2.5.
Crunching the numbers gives -0.07 mag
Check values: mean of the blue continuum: 81.6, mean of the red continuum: 83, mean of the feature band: 88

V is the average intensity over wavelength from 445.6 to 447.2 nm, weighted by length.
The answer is 79.6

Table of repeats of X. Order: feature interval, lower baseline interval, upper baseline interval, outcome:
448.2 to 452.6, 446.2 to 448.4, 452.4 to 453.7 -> -0.14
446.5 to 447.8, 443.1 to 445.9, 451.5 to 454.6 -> 0.01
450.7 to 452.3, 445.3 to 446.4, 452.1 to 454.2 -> 0.02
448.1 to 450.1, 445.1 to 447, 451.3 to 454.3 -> -0.14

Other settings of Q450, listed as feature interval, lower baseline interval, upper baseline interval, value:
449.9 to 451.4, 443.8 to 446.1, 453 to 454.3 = -0.06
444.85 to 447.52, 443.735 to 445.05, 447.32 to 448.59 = 0.03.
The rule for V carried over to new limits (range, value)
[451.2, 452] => 78.6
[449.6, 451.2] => 90.4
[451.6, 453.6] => 79.5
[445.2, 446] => 81.7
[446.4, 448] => 82.5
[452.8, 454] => 80.7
